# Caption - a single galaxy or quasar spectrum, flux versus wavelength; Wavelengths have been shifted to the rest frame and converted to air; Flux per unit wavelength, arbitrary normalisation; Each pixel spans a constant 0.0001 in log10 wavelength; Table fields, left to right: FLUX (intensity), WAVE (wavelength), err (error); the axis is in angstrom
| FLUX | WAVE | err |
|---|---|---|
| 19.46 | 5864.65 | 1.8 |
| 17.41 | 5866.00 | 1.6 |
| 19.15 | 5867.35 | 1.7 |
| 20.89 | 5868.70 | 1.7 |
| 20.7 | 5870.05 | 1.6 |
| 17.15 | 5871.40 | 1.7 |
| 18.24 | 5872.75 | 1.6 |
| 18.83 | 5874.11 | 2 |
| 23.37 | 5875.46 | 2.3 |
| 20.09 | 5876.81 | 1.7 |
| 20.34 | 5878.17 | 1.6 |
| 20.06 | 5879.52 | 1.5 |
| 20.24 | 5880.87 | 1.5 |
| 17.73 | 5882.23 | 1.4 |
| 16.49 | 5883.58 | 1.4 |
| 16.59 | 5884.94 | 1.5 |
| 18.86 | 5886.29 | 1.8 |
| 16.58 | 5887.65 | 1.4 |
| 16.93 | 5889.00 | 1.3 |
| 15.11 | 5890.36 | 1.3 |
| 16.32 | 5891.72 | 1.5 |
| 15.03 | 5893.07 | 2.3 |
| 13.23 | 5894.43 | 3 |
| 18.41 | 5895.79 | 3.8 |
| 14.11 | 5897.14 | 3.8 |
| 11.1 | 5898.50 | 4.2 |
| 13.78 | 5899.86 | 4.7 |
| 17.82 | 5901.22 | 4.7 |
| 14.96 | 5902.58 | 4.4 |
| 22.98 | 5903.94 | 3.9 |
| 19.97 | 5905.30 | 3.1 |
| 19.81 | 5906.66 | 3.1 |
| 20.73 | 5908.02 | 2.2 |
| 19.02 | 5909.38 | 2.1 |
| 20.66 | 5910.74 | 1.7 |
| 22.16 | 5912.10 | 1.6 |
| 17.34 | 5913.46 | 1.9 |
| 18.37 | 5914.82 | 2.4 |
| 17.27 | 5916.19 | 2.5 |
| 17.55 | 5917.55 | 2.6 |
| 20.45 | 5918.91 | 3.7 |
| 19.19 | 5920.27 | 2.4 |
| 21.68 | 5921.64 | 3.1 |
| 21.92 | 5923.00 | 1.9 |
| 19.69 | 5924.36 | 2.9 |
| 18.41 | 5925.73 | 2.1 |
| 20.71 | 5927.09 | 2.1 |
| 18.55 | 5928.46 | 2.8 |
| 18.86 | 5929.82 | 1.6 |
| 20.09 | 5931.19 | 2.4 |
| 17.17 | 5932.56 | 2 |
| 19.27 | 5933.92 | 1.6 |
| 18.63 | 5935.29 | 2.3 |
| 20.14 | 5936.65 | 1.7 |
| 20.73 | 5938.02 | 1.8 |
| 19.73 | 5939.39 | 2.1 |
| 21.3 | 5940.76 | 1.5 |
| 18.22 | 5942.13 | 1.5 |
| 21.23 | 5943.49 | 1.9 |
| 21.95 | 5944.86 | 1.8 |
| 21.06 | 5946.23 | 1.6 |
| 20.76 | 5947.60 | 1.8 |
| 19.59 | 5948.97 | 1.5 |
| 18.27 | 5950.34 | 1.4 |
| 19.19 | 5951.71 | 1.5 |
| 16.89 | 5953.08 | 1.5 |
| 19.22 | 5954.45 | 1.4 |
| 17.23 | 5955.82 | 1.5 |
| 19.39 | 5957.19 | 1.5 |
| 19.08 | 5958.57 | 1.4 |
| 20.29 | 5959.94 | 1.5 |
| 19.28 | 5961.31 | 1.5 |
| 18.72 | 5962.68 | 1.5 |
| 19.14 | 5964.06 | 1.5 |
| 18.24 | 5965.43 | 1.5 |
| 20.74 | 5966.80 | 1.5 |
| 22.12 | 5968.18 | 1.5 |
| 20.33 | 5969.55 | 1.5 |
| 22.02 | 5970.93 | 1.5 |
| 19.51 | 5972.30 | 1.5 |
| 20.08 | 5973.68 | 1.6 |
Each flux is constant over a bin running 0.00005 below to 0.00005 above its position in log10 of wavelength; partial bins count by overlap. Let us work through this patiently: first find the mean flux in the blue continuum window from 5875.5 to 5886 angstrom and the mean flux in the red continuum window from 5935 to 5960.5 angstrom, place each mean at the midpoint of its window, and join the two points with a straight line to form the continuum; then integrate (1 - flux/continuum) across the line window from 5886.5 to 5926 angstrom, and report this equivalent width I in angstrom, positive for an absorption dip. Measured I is 2.7 angstrom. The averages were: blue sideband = 19.1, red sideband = 19.6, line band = 18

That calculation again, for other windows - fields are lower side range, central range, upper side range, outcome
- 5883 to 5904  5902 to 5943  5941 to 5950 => -2.56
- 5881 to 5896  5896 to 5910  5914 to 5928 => 0.35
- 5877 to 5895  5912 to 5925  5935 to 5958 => -0.63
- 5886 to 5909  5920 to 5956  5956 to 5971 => -2.05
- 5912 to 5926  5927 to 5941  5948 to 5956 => -0.34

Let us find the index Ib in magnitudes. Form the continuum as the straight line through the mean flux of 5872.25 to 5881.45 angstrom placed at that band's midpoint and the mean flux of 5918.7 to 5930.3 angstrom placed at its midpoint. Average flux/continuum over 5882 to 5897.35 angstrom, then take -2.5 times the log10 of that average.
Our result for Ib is 0.23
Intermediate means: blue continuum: 20.2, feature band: 16.3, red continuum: 19.9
